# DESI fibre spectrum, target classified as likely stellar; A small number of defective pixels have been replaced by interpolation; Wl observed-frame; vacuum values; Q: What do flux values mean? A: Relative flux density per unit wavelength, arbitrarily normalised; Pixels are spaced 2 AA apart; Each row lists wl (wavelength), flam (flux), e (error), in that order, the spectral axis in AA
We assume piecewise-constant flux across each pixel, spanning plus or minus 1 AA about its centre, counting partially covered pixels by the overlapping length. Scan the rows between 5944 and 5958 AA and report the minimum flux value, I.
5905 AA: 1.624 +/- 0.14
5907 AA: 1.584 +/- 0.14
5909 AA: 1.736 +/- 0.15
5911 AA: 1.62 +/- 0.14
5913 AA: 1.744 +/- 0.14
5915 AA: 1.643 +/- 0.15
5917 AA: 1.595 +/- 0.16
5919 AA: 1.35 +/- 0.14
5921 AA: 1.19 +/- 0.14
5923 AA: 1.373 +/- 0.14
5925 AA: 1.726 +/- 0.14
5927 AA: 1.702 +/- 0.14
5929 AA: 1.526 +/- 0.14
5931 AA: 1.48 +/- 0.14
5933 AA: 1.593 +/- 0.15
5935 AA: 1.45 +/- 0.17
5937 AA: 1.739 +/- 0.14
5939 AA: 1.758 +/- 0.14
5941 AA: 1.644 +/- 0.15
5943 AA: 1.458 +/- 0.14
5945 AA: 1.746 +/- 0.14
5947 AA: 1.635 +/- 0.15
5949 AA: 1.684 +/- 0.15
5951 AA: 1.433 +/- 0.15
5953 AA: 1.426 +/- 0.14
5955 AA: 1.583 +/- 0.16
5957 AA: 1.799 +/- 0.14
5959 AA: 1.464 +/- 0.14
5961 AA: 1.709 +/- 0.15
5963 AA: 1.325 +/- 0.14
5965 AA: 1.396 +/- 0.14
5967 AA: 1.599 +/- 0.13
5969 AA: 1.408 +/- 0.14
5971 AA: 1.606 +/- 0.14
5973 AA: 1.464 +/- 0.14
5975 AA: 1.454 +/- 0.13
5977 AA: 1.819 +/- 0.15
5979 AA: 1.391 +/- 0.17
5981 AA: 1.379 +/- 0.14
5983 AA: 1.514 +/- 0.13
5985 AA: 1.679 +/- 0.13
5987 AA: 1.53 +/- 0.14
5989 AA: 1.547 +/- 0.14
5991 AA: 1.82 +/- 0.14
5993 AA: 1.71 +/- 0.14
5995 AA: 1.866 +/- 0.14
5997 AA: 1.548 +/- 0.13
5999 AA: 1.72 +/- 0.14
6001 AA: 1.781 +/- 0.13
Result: 1.426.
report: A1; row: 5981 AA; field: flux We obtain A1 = 1.379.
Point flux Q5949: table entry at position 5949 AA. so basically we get 1.684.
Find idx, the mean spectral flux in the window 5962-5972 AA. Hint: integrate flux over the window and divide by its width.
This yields 1.47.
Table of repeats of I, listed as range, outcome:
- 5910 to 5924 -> 1.19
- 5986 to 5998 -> 1.53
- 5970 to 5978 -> 1.454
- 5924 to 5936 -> 1.45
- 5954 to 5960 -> 1.464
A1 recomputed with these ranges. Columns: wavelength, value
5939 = 1.758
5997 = 1.548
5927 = 1.702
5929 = 1.526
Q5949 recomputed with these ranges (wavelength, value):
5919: 1.35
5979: 1.391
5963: 1.325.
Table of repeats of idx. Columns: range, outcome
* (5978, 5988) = 1.5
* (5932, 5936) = 1.52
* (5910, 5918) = 1.65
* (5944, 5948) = 1.69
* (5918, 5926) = 1.41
